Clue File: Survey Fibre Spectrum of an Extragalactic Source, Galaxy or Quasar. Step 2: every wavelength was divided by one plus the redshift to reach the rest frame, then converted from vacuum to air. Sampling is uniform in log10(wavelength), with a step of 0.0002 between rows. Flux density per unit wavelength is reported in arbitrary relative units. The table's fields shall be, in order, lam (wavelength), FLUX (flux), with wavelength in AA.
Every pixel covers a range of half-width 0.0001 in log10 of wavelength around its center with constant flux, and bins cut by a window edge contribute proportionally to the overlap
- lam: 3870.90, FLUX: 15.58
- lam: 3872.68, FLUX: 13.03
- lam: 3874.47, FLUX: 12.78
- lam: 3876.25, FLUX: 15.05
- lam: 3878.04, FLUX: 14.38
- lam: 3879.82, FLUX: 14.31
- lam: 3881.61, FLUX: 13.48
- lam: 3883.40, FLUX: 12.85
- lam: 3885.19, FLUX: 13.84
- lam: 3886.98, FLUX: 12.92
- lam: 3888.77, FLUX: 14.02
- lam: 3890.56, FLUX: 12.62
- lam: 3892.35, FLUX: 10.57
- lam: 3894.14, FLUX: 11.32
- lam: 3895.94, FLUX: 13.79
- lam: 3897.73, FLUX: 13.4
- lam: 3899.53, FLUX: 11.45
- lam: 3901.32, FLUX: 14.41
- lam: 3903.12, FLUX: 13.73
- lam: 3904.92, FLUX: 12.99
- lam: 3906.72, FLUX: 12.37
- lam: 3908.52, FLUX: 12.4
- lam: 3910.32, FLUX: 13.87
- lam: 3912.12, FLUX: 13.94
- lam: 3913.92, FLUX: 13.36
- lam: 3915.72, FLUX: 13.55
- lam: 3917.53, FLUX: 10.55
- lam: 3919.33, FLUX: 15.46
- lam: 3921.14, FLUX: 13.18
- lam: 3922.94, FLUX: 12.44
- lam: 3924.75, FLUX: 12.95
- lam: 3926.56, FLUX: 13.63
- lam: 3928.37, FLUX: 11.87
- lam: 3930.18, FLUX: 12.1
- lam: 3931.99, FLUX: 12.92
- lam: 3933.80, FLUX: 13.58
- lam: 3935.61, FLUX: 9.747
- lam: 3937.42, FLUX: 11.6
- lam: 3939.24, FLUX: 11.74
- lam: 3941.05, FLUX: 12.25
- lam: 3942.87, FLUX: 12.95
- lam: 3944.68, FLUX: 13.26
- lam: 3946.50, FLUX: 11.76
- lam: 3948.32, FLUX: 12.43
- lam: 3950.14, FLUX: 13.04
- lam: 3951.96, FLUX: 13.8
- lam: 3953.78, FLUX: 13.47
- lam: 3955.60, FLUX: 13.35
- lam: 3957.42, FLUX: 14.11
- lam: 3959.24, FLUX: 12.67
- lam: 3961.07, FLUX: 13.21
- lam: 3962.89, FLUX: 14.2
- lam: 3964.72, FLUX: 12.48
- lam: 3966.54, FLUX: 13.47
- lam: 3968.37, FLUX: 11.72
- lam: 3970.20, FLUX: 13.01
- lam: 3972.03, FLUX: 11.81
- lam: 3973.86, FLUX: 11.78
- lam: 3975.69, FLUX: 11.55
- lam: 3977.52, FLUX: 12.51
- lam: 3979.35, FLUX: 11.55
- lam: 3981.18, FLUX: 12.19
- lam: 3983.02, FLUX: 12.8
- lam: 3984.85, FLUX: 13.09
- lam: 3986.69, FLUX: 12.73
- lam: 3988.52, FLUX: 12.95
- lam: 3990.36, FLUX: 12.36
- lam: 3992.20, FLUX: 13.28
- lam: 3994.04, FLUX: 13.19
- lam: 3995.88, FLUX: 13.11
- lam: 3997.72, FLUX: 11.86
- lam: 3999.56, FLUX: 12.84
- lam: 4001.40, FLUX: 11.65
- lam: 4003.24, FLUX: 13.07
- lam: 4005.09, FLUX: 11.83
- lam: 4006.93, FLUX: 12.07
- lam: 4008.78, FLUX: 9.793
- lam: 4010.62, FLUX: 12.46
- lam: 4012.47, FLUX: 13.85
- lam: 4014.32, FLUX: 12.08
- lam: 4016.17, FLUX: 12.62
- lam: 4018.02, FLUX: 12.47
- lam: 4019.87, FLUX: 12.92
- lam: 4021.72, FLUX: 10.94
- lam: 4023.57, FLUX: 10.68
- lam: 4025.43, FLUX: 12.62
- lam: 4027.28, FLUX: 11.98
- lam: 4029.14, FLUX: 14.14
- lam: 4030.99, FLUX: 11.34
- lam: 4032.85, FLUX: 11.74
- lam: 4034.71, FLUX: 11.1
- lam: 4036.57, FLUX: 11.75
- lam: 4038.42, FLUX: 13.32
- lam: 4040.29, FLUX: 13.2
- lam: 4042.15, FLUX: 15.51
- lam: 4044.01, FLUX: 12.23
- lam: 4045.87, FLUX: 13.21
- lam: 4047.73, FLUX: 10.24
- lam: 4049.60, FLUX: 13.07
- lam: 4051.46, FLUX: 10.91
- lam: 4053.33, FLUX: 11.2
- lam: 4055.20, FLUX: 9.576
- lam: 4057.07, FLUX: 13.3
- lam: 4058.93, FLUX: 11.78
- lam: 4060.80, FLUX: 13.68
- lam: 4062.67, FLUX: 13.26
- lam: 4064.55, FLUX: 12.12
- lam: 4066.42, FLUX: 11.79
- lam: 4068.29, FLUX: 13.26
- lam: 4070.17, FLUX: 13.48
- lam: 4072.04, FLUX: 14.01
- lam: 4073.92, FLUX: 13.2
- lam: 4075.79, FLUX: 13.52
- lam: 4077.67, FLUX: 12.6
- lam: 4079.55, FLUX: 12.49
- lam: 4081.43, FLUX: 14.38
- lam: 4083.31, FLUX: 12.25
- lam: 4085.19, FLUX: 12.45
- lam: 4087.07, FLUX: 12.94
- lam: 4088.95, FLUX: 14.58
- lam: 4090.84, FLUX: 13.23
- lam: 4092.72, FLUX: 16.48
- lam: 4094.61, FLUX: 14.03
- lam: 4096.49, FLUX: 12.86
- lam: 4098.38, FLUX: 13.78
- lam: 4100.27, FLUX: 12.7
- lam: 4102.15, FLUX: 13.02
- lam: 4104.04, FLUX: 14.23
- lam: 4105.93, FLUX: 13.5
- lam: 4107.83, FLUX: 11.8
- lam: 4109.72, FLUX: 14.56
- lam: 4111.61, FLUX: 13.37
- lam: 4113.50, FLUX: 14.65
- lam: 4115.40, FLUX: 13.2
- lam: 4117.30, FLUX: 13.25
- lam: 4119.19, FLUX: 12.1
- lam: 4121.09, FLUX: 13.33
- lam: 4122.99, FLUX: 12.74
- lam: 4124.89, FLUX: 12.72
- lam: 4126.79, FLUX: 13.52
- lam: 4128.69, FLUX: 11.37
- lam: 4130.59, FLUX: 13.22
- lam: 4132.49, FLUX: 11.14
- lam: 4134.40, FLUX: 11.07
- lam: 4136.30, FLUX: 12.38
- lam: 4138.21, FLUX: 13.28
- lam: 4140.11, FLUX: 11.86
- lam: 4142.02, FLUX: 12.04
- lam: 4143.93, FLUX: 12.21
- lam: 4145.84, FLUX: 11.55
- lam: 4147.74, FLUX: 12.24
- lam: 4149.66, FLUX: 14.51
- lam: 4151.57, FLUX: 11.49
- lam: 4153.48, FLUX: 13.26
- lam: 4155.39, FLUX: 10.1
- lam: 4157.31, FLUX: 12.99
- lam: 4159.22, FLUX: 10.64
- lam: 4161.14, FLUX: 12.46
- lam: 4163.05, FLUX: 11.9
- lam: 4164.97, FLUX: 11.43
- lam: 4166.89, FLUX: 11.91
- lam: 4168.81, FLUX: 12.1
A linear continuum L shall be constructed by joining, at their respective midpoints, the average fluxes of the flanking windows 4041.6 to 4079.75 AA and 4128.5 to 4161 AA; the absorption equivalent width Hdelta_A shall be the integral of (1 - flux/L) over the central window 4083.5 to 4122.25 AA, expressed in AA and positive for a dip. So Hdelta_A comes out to -3.6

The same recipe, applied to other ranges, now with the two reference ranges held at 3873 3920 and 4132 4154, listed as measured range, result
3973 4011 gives 1.5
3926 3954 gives 1.2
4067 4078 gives -0.7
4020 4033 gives 0.7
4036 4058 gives 0.6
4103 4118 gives -1.4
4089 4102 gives -1.5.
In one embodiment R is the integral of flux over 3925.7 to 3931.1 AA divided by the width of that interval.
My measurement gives 12.5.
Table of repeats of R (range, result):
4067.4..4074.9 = 13.5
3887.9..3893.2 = 12.4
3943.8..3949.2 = 12.5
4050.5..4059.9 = 11.4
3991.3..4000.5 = 12.9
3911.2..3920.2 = 13.4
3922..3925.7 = 12.7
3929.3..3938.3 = 12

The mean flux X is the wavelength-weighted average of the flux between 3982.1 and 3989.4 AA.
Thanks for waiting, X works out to 12.9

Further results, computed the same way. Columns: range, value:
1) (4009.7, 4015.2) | 12.8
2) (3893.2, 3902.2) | 12.9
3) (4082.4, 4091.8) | 13.1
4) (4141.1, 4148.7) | 12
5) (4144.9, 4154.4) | 12.6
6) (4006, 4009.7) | 10.9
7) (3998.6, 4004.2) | 12.5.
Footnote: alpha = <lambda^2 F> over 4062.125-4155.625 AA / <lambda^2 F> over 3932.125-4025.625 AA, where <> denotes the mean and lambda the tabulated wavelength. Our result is 1.11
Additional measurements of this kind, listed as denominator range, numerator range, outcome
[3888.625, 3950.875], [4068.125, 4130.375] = 1.15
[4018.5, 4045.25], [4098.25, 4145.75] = 1.08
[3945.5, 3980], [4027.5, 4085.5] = 1.03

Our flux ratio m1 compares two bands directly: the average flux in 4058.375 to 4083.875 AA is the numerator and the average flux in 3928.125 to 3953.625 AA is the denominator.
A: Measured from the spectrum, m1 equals 1.0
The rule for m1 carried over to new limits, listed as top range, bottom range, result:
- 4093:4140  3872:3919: 0.99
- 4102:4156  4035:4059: 1.04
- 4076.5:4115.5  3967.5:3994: 1.09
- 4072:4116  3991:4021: 1.08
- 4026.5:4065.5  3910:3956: 0.96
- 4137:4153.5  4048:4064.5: 1.04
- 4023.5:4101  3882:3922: 0.98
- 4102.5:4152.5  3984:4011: 1.03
